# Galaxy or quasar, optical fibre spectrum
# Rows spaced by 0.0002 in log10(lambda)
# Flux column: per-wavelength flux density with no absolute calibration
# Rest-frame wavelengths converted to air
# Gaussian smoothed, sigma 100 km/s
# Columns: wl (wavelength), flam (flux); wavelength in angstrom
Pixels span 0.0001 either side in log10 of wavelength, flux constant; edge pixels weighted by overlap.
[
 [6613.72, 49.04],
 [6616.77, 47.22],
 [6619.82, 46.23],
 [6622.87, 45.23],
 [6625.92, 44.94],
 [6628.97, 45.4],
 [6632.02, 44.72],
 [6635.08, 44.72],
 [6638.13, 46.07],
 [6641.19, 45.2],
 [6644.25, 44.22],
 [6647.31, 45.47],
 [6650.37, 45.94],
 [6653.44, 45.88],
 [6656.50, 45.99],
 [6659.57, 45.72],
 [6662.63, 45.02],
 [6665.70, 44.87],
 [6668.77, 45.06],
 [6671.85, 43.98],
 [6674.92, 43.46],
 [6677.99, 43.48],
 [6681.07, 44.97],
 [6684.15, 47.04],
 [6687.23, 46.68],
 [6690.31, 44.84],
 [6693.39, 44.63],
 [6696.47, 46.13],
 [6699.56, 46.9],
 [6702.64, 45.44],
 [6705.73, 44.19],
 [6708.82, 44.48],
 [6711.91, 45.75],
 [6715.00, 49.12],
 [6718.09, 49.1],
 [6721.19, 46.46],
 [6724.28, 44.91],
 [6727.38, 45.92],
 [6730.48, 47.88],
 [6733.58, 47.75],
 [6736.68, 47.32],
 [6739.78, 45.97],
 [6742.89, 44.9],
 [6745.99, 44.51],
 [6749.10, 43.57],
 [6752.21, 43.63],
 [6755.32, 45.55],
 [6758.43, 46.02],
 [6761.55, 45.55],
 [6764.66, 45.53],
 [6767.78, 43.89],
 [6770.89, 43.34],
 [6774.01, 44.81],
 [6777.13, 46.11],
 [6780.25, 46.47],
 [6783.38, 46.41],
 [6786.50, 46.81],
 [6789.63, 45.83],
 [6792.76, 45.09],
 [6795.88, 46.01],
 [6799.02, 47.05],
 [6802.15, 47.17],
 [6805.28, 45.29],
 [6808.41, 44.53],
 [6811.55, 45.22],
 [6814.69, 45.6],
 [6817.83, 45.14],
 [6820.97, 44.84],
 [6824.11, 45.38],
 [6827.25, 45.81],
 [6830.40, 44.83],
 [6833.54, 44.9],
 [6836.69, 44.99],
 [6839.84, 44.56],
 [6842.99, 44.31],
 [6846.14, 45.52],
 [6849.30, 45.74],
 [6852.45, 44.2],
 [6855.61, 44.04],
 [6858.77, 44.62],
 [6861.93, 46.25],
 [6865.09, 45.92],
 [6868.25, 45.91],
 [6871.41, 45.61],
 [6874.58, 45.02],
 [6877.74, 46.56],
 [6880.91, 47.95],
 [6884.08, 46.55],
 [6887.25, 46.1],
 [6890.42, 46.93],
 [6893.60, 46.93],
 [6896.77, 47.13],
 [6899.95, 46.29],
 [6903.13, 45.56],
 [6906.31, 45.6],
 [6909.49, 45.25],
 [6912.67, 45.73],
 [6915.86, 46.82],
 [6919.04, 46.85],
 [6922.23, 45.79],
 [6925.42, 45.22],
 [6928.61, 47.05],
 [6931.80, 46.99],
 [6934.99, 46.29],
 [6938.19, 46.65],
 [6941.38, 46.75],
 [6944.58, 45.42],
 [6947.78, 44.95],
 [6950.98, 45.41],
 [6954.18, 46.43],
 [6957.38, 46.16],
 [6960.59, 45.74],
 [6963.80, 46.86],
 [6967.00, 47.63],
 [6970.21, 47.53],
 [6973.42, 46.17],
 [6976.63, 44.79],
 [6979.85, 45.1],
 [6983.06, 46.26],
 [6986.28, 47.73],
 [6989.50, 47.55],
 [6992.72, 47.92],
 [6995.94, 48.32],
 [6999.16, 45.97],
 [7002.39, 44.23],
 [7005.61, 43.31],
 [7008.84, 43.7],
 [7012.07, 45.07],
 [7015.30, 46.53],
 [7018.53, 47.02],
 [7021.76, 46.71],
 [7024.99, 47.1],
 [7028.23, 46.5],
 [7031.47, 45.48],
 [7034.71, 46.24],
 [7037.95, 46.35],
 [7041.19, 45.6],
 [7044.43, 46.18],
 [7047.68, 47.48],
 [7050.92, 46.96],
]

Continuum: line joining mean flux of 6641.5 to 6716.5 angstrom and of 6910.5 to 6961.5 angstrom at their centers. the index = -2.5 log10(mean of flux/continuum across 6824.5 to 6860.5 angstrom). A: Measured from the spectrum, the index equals 0.02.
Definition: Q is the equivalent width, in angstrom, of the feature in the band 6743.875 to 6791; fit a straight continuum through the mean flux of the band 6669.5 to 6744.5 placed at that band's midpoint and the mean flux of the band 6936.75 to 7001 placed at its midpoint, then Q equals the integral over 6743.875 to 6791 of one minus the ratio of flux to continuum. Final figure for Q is 0.8 angstrom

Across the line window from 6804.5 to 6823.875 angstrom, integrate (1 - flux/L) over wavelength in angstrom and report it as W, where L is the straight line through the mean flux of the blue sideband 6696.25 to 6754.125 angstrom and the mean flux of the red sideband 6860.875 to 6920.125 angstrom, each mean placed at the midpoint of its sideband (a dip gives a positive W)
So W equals 0.43 angstrom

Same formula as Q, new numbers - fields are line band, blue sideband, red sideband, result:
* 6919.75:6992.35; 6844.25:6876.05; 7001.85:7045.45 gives -1.24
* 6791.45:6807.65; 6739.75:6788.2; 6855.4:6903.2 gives -0.21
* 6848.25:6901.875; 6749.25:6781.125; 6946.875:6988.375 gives -0.36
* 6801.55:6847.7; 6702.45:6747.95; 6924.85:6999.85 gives 1.18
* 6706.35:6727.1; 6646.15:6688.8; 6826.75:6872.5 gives -0.58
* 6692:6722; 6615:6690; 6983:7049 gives -0.51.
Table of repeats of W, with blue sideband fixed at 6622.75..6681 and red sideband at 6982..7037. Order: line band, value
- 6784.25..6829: -0.17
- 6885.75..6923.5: -0.32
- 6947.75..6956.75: 0.05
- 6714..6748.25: -1.01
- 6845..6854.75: 0.13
